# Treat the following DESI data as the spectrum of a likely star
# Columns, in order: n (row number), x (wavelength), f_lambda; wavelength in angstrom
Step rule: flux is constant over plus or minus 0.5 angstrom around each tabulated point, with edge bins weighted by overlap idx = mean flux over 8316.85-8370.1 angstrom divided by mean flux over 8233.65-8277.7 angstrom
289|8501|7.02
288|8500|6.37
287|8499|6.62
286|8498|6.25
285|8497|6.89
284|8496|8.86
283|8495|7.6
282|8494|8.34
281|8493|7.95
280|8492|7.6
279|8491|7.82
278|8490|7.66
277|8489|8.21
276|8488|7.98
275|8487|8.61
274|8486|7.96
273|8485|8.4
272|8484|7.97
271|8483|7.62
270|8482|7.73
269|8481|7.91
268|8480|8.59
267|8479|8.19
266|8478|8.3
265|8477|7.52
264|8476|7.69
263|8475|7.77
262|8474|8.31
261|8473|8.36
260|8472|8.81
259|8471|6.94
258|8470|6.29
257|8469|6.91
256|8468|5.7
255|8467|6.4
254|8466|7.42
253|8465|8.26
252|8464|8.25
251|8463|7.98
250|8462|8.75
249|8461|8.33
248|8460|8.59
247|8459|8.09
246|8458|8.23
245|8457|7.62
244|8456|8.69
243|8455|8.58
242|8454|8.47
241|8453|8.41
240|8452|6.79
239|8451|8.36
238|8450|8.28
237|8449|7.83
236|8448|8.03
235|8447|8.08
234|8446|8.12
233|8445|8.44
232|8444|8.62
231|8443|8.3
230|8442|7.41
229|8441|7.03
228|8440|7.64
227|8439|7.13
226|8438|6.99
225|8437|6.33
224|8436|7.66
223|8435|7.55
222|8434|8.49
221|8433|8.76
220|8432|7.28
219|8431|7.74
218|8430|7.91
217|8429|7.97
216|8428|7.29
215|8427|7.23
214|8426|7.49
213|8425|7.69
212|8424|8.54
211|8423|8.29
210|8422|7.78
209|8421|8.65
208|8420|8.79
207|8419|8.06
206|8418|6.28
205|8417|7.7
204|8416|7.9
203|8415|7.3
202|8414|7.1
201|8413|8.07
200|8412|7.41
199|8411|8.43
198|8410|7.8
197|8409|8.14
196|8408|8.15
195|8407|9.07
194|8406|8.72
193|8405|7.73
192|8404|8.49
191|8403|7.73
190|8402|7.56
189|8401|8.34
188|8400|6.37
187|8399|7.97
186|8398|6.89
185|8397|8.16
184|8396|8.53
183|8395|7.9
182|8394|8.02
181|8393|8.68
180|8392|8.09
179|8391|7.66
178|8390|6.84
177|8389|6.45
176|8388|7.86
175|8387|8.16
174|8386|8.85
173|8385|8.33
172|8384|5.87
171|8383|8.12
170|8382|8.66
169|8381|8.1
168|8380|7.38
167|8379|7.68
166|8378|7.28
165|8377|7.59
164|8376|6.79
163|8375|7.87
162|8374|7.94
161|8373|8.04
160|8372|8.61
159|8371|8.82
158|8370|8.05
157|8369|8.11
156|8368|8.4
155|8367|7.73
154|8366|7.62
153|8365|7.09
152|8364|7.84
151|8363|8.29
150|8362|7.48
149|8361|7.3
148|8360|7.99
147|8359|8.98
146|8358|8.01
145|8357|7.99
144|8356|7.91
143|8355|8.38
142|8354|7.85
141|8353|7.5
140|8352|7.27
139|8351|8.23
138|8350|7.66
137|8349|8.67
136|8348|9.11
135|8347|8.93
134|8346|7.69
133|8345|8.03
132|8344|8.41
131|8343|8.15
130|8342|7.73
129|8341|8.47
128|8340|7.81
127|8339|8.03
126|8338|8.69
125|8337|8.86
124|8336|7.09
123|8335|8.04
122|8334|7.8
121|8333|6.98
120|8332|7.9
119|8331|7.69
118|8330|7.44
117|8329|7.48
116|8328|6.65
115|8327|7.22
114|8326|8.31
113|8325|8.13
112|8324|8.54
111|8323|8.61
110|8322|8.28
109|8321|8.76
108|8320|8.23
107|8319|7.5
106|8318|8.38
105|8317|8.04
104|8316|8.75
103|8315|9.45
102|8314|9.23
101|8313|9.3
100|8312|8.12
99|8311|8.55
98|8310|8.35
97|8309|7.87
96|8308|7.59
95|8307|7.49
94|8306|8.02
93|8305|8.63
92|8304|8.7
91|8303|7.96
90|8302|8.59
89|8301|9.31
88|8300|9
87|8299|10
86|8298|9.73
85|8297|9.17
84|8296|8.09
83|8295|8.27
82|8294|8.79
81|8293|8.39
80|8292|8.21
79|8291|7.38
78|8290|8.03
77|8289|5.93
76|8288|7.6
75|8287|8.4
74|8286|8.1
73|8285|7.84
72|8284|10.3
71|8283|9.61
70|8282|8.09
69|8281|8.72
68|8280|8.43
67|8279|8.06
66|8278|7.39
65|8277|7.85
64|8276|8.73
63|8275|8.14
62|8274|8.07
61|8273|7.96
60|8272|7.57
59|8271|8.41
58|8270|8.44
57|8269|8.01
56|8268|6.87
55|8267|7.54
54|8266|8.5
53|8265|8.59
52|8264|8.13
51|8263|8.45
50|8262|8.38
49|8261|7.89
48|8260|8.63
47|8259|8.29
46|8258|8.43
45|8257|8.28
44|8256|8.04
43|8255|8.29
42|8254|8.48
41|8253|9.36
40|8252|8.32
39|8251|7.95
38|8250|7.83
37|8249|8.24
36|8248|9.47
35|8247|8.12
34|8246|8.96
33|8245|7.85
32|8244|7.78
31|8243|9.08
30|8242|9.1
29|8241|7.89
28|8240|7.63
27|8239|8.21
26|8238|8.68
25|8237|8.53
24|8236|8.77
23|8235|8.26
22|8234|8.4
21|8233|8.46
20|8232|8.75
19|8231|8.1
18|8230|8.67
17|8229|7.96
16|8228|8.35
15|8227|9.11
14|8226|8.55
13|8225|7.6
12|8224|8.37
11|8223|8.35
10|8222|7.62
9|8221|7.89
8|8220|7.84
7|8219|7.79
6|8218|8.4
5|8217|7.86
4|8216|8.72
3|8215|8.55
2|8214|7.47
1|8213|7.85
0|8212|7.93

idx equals 1.0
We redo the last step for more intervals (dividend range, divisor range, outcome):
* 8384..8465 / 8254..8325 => 0.95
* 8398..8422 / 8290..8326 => 0.93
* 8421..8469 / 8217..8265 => 0.94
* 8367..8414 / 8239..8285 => 0.95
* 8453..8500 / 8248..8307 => 0.94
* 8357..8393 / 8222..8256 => 0.93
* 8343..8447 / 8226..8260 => 0.94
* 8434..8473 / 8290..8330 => 0.93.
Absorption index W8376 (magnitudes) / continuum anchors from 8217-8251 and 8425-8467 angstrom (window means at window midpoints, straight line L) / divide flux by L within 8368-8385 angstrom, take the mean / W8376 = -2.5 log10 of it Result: 0.03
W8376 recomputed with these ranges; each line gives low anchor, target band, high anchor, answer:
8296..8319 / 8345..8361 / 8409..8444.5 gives 0.02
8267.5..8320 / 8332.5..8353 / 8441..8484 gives 0.02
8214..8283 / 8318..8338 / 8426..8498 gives 0.03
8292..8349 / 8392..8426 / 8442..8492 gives 0.02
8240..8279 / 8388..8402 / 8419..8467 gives 0.05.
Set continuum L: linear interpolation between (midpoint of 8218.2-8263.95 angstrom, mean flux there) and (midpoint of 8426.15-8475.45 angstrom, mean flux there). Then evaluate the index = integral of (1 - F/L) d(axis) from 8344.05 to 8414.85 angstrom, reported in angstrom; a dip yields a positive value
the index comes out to 0.56 angstrom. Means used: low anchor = 8.33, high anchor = 7.8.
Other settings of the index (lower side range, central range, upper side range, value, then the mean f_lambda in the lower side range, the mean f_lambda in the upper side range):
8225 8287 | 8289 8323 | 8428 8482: -1.0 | 8.34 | 7.84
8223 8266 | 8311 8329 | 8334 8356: -0.3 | 8.39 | 8.11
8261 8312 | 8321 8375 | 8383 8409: 0.3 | 8.28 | 7.87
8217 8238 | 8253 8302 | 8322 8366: -1.1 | 8.29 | 7.96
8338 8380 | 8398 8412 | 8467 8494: -0.1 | 7.98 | 7.78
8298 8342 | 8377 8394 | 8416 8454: 0.5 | 8.24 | 7.82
